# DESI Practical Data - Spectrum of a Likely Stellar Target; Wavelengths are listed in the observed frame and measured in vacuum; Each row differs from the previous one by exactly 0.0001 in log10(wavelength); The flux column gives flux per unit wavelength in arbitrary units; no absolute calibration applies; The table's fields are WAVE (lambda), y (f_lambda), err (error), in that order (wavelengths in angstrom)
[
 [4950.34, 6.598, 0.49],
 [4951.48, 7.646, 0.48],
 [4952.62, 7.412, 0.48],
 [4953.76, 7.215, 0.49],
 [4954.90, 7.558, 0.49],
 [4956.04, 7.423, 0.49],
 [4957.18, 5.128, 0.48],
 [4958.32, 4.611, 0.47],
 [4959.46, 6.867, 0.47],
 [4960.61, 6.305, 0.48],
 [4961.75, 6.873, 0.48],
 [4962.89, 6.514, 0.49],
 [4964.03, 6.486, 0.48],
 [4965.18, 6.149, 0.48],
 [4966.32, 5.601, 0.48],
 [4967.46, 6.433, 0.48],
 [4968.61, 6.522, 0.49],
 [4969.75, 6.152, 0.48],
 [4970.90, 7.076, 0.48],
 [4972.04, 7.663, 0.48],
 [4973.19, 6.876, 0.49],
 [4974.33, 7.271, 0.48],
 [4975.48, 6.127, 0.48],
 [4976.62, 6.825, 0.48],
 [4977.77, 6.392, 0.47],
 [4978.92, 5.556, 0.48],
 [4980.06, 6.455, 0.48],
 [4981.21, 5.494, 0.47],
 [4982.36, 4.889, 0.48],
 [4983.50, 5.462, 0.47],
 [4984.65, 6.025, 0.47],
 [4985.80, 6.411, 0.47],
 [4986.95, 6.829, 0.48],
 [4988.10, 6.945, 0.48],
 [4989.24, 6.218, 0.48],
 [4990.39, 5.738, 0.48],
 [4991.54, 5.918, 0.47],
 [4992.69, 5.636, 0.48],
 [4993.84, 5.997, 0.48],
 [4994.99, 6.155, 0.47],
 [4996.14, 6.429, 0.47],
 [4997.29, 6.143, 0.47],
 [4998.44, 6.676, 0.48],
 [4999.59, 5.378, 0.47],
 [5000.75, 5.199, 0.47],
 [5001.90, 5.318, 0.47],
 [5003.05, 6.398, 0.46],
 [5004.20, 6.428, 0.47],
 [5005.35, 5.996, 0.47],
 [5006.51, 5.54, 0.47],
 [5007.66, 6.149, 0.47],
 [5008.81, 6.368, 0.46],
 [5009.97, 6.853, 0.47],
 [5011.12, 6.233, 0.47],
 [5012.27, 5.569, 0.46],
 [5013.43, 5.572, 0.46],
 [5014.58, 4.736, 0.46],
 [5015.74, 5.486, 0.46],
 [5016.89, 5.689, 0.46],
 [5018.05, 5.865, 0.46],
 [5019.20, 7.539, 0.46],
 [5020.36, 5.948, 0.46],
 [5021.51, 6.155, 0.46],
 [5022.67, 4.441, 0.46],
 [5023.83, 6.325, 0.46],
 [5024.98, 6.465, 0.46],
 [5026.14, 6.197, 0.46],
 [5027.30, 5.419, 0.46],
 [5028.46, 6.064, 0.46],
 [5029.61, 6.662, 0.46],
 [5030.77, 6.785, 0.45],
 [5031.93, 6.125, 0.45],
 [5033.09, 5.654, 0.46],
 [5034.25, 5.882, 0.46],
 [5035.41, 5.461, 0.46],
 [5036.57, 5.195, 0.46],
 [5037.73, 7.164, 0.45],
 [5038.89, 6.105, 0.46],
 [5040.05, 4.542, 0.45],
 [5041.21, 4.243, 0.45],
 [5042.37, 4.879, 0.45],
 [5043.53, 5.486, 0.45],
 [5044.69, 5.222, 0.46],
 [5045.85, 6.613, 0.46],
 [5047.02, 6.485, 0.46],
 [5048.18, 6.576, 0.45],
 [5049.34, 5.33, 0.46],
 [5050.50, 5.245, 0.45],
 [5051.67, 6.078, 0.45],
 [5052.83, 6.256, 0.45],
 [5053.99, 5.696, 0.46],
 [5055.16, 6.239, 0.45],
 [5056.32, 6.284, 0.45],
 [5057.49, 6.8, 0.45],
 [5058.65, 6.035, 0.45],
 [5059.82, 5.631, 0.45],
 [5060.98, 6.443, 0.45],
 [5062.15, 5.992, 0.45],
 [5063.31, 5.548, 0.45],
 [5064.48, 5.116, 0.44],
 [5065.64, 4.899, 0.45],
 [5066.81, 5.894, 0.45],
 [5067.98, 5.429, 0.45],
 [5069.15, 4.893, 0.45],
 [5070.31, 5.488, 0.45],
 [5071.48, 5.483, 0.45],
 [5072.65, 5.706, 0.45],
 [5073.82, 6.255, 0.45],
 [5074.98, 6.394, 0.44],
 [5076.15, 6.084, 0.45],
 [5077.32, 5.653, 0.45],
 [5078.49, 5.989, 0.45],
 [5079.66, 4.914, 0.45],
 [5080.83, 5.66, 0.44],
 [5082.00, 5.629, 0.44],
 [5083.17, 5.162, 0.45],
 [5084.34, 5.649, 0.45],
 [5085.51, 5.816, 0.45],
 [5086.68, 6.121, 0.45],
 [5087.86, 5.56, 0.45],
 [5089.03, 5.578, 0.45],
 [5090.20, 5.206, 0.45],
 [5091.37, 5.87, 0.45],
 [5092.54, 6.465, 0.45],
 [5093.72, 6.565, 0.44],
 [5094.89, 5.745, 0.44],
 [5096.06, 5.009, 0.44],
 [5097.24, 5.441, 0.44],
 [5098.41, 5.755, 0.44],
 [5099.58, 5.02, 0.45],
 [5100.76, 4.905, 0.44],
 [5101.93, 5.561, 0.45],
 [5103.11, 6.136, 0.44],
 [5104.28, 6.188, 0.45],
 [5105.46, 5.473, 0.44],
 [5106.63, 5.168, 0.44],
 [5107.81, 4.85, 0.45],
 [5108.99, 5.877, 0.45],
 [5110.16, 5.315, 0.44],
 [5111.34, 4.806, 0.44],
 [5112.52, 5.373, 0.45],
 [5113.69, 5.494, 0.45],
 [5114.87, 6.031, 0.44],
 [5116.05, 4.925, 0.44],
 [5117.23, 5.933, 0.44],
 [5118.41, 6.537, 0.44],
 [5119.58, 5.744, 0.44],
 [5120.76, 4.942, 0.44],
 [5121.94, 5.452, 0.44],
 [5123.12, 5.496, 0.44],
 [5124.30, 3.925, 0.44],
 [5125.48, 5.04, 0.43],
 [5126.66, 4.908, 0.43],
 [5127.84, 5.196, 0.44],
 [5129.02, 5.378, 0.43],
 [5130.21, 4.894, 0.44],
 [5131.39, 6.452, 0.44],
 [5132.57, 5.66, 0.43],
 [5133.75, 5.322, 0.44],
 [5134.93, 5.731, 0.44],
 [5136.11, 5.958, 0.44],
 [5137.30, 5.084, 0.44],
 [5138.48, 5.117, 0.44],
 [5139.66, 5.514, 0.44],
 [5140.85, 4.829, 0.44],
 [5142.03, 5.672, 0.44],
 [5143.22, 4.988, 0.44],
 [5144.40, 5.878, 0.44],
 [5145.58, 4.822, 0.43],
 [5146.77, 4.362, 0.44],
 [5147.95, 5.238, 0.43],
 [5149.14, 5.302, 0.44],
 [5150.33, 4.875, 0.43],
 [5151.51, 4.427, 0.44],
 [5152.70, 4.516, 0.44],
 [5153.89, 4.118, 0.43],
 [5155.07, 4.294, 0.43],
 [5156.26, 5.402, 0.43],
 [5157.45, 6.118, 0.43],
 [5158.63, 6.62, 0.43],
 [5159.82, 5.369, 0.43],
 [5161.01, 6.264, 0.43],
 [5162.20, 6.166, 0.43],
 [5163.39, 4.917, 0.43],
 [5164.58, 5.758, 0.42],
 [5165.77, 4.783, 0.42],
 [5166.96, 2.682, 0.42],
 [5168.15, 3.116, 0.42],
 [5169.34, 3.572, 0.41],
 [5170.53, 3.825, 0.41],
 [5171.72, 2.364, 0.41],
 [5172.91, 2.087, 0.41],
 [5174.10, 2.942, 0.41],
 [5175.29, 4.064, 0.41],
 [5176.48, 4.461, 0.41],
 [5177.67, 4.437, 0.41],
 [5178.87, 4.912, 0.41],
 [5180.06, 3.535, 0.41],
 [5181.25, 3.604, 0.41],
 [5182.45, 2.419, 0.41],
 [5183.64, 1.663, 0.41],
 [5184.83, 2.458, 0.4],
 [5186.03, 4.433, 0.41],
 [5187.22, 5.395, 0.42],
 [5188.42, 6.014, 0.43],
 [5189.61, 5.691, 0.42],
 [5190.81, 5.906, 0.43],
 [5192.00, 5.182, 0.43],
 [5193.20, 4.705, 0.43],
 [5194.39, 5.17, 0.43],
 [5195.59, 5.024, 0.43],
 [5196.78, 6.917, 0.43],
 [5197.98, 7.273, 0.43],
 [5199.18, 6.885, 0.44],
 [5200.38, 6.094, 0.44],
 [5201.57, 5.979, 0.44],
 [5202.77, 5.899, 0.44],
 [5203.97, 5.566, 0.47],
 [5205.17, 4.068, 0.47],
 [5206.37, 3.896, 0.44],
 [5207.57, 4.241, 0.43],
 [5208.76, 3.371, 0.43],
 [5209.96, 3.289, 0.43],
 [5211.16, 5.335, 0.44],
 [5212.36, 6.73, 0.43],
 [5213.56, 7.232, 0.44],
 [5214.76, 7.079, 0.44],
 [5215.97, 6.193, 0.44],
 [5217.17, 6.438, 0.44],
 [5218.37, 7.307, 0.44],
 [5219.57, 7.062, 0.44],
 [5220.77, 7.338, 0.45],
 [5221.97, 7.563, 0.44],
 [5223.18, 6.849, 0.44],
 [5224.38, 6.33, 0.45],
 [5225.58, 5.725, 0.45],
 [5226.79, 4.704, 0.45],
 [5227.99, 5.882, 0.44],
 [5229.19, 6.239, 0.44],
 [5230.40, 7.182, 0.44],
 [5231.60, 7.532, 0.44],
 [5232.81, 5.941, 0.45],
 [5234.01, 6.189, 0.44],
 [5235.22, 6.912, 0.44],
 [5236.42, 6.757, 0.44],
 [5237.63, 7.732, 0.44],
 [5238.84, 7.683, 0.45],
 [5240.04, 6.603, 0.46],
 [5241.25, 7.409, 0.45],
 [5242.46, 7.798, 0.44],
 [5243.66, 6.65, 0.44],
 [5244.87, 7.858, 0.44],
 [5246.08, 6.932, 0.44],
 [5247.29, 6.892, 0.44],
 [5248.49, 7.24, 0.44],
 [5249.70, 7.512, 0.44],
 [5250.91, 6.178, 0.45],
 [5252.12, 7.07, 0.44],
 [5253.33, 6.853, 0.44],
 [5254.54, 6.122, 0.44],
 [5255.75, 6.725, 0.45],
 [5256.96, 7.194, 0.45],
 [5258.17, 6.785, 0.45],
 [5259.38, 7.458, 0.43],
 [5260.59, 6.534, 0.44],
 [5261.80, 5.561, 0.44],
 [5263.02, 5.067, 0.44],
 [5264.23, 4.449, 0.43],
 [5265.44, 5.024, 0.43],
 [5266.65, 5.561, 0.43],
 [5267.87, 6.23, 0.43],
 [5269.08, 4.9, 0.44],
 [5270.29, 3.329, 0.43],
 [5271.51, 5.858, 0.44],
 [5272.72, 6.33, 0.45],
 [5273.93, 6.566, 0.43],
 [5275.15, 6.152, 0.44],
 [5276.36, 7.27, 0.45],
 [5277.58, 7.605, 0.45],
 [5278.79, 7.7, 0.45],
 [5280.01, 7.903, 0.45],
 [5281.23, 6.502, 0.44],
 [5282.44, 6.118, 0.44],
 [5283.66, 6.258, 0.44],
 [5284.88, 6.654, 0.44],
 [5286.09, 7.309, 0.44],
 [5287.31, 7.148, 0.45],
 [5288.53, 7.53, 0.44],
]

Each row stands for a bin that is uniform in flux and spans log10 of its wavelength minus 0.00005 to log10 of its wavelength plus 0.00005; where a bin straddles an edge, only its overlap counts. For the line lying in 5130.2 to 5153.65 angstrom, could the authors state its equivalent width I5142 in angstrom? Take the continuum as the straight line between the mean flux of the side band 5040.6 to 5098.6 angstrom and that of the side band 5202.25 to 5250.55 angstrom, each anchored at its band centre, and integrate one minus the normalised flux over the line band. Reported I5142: 3.1 angstrom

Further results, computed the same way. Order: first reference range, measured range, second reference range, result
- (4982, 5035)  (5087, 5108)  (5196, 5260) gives 2.0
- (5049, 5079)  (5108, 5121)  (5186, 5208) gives 0.4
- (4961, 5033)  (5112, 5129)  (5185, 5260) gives 2.3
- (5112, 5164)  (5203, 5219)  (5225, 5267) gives 1.9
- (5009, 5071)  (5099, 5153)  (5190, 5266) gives 6.4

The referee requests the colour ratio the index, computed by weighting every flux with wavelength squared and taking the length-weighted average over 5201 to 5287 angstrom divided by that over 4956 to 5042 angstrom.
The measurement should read 1.2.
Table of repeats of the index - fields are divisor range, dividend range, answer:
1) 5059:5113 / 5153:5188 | 0.78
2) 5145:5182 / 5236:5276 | 1.50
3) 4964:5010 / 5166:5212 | 0.78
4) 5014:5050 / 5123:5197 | 0.86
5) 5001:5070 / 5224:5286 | 1.21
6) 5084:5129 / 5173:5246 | 1.08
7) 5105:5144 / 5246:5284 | 1.25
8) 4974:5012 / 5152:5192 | 0.77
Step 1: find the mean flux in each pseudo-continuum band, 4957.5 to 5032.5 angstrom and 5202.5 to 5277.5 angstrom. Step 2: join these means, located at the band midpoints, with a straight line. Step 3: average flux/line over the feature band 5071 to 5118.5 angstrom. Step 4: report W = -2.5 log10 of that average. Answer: 0.102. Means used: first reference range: 6.13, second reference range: 6.28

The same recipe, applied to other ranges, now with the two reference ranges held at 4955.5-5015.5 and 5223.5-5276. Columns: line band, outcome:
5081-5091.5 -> 0.12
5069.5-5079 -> 0.07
